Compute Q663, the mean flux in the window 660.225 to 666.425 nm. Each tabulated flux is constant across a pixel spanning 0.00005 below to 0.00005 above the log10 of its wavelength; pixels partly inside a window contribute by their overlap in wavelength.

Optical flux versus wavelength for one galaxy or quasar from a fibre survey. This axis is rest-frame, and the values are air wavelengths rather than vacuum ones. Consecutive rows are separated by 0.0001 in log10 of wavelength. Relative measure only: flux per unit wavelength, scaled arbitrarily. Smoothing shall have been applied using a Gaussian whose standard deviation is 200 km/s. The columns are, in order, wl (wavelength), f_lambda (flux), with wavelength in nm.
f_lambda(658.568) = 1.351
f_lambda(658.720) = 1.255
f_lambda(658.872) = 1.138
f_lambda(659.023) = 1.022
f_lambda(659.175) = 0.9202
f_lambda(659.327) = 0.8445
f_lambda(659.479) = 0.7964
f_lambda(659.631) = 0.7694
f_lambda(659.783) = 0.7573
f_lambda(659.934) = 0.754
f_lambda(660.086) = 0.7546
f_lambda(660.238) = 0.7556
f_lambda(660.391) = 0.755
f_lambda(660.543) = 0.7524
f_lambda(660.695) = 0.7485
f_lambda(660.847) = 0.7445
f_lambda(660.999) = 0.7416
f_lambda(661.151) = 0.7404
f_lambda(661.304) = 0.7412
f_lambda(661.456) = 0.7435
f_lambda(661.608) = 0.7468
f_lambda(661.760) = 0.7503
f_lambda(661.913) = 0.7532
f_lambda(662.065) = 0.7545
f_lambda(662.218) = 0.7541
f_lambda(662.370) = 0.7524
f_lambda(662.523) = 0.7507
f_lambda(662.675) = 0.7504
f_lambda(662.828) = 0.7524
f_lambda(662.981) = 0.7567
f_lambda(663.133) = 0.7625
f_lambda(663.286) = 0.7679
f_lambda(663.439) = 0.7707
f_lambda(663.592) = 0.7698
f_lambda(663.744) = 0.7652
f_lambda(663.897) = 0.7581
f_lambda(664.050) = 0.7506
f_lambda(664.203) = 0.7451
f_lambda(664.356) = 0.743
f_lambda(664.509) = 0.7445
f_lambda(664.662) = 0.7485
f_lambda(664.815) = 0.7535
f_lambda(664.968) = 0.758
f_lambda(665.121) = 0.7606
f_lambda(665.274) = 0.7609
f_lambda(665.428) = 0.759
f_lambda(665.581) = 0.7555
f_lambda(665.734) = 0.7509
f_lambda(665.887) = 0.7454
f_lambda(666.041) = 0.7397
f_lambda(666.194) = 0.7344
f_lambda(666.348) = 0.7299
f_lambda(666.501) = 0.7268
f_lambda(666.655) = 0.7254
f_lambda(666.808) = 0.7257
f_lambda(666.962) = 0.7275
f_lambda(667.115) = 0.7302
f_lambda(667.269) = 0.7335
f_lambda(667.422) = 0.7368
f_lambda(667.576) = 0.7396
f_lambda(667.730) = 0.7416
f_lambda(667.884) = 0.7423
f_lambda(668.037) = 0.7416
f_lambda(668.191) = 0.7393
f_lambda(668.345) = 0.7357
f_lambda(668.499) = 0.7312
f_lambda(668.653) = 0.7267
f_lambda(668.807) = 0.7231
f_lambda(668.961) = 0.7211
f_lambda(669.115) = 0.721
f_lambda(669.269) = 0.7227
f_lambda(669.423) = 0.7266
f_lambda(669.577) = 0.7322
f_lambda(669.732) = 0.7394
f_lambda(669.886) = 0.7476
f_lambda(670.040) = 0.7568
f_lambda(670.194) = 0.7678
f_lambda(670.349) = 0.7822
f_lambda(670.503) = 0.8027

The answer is 0.752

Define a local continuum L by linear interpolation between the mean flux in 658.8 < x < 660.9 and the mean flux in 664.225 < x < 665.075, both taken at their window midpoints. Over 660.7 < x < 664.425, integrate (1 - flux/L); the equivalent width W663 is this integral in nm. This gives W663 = 0.14 nm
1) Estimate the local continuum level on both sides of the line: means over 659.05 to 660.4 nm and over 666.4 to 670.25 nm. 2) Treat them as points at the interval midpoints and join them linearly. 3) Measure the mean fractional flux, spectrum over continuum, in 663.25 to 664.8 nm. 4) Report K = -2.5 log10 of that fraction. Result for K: 0.016 mag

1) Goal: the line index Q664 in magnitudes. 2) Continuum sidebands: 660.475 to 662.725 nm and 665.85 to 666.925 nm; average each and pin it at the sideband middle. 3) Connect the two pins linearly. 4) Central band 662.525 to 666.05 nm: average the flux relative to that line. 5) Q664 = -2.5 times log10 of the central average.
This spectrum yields -0.02 mag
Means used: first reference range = 0.749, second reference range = 0.731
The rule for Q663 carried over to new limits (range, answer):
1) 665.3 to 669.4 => 0.735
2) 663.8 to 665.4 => 0.752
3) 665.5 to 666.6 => 0.74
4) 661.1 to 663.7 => 0.754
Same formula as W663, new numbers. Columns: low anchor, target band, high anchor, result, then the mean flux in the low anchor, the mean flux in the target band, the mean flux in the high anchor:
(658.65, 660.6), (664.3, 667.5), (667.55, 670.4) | 0.16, 0.867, 0.742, 0.738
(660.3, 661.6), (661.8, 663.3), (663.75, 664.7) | -0.01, 0.746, 0.755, 0.749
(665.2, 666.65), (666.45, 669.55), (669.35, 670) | 0.04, 0.743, 0.731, 0.738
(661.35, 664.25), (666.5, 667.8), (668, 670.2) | 0.02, 0.756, 0.732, 0.734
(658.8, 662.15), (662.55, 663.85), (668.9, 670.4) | 0.03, 0.794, 0.762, 0.741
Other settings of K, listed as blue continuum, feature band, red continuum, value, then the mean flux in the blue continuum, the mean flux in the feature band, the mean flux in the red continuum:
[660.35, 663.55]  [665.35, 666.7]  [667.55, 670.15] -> 0.002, 0.752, 0.741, 0.735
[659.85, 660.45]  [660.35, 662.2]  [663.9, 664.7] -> 0.007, 0.755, 0.748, 0.747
